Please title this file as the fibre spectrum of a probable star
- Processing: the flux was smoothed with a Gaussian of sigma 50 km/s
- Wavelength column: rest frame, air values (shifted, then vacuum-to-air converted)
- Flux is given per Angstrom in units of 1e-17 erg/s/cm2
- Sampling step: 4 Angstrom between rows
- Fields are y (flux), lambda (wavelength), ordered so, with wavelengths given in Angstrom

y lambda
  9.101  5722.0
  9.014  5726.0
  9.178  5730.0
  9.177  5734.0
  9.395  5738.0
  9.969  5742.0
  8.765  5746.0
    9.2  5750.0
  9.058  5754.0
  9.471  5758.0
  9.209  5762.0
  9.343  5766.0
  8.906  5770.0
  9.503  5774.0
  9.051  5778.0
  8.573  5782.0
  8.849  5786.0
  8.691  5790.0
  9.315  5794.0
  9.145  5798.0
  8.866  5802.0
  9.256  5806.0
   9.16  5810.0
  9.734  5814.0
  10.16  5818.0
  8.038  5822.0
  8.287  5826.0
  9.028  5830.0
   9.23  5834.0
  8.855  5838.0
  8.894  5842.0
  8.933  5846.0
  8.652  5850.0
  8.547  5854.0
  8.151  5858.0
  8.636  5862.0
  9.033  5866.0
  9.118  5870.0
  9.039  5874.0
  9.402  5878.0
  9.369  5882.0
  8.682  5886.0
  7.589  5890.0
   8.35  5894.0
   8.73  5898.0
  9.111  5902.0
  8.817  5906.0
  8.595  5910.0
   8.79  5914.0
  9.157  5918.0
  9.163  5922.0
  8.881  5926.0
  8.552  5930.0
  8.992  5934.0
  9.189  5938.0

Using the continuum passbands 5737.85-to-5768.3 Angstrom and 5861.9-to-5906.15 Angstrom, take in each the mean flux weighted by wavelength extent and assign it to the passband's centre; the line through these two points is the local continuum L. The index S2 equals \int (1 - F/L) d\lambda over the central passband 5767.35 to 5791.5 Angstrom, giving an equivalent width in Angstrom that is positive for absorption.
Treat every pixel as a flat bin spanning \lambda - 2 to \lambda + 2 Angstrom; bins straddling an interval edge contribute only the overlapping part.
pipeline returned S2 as 0.7 Angstrom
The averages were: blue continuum 9.29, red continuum 8.83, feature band 8.94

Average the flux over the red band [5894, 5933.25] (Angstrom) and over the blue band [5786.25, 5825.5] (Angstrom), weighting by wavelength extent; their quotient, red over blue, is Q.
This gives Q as 0.97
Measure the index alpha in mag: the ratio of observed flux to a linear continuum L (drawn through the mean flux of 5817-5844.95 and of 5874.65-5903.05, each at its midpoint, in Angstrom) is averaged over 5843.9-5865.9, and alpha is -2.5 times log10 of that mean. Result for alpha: 0.025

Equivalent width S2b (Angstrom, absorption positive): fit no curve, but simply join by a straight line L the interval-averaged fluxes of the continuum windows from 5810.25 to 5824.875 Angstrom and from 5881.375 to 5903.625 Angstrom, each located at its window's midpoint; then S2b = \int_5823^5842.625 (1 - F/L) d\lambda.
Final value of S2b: 0.6 Angstrom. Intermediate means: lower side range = 9.23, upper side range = 8.59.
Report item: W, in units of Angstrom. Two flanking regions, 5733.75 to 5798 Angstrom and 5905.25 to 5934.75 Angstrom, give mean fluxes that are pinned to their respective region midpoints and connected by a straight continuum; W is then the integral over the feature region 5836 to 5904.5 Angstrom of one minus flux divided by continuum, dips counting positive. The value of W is 1.4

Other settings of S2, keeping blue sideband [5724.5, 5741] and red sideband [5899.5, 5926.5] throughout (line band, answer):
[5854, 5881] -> 0.4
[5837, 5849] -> 0.2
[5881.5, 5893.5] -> 0.7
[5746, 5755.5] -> 0.2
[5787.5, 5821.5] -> -0.4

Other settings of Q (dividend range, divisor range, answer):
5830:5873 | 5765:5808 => 0.98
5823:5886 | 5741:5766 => 0.96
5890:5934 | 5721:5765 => 0.95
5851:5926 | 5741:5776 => 0.95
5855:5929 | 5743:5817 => 0.96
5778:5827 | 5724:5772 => 0.98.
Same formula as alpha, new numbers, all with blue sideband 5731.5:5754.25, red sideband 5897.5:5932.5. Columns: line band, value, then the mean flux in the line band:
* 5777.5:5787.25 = 0.048 mag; 8.79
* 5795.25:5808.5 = 0.004 mag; 9.1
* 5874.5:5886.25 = -0.030 mag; 9.21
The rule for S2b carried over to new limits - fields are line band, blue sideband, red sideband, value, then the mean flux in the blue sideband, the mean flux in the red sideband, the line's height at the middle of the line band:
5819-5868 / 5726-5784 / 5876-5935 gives 1.3 Angstrom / 9.19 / 8.81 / 8.97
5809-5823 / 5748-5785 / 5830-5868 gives -0.7 Angstrom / 9.14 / 8.78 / 8.93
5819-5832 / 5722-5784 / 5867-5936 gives 0.6 Angstrom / 9.18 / 8.85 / 9.02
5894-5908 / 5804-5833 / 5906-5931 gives 0.2 Angstrom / 9.1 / 8.87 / 8.91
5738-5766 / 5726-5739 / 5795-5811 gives -0.3 Angstrom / 9.2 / 9.12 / 9.18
